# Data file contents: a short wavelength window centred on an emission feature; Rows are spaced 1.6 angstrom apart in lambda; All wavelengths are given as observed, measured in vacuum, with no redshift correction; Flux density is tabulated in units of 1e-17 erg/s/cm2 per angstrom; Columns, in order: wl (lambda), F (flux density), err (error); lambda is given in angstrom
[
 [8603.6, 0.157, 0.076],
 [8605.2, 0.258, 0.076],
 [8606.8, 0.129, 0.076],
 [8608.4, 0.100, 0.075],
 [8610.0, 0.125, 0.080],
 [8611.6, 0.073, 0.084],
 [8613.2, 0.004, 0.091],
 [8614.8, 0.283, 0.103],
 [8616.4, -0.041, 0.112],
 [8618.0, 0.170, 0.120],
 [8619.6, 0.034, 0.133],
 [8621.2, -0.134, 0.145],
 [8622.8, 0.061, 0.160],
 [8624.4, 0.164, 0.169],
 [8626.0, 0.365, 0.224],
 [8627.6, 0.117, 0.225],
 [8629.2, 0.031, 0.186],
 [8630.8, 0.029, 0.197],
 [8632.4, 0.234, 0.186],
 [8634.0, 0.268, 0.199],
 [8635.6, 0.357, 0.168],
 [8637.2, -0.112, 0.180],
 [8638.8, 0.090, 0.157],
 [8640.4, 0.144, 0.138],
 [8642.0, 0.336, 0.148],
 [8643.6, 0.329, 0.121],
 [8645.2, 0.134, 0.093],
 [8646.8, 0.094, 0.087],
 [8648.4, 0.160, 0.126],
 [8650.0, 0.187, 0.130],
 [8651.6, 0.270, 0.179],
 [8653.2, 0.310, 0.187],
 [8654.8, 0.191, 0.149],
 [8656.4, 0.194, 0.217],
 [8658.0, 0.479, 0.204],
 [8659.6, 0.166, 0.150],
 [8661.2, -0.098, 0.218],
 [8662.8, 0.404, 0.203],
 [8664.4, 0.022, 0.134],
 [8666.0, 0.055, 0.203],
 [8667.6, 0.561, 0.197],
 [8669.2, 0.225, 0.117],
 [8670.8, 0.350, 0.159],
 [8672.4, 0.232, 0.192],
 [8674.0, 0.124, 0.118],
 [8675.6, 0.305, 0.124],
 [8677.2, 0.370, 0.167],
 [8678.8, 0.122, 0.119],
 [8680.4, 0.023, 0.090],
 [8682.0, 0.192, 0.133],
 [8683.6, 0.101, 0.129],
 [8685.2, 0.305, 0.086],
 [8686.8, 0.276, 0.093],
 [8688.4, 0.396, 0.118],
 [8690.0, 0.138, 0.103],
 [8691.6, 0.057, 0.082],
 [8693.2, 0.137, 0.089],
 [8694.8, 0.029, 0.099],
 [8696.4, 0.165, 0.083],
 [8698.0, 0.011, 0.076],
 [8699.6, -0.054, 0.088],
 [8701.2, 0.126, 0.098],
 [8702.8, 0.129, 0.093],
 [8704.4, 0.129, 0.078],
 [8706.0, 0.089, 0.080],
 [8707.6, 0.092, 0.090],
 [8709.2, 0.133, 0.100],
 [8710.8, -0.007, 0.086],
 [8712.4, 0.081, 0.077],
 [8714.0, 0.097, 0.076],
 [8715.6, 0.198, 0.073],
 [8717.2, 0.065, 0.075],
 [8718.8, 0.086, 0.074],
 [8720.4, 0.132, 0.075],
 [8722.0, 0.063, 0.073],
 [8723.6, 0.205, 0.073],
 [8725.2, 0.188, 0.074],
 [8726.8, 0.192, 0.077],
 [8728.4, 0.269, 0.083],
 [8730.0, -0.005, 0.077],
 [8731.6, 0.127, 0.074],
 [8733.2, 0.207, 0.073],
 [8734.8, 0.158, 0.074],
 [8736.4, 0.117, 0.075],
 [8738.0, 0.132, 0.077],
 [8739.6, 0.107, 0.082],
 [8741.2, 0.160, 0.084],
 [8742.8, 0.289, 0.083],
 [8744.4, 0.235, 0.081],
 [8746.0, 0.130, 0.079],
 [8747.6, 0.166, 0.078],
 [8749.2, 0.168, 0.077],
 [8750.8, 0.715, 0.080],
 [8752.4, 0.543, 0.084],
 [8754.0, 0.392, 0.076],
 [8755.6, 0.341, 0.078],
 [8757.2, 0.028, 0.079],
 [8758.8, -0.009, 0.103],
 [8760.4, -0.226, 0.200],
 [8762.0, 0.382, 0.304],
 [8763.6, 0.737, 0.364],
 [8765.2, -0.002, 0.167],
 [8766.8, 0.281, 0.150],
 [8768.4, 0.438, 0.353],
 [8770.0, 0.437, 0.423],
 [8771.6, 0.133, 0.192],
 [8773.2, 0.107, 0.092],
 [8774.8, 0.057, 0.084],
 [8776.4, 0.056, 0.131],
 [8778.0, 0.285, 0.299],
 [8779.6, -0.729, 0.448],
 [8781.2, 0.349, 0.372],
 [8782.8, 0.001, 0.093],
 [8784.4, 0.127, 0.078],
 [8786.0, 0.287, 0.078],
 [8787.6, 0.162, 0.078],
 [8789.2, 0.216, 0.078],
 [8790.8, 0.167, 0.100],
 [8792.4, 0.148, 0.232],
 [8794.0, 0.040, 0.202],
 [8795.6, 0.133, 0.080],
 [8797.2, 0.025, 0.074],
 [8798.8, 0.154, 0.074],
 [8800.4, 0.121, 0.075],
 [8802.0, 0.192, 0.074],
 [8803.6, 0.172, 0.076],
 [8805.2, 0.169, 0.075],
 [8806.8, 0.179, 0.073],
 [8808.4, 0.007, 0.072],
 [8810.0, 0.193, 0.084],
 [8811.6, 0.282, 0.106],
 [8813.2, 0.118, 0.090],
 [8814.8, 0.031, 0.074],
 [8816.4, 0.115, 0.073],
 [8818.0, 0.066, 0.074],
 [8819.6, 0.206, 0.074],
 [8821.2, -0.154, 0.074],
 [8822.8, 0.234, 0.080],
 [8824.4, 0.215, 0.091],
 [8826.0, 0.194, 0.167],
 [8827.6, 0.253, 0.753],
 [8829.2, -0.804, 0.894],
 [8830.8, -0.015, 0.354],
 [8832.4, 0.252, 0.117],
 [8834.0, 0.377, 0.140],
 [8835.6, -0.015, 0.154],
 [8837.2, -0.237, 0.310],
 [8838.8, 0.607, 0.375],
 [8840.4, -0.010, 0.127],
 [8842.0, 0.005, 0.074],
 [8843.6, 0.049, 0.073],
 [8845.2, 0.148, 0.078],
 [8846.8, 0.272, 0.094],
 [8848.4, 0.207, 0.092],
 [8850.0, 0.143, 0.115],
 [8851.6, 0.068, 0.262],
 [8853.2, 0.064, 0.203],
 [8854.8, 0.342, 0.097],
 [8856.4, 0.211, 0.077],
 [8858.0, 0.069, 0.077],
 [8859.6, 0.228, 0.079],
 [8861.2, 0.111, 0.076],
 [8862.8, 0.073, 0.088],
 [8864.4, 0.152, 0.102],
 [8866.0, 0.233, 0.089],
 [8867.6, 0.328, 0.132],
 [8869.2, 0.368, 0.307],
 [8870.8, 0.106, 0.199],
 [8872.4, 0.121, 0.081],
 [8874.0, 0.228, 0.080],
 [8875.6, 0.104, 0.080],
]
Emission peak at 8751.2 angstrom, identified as H-beta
